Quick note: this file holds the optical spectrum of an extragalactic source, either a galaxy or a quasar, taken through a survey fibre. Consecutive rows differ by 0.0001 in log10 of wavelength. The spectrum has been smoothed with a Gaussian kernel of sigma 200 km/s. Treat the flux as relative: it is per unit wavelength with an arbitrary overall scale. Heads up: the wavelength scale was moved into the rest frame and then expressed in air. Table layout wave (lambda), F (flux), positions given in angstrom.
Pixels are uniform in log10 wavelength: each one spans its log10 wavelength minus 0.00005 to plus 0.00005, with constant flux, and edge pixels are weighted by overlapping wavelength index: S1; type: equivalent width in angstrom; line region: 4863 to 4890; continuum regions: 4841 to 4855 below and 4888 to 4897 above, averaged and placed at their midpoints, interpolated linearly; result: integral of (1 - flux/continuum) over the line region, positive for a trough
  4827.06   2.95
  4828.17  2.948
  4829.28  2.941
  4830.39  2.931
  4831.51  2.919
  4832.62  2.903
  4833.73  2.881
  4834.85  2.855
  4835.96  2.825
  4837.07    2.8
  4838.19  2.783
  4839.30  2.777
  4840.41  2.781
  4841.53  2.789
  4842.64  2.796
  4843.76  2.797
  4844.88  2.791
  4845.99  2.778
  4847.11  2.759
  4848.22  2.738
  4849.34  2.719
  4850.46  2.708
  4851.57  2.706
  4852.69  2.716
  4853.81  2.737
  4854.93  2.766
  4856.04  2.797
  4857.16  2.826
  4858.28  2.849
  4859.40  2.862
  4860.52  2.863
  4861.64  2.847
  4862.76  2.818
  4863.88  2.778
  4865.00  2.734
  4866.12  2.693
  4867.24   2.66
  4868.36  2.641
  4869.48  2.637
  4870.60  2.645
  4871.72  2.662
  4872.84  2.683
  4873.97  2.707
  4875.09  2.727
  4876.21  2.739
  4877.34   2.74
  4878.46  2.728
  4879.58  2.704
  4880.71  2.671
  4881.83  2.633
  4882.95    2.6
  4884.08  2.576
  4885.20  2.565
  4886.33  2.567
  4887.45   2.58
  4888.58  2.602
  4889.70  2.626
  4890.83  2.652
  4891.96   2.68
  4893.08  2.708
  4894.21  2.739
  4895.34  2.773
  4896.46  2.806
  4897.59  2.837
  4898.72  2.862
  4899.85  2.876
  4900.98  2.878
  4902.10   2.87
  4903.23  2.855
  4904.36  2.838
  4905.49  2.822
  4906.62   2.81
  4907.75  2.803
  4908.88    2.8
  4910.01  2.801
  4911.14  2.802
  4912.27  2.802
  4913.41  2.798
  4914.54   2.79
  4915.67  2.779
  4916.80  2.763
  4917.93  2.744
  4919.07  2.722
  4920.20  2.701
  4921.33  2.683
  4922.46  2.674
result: 0.53 angstrom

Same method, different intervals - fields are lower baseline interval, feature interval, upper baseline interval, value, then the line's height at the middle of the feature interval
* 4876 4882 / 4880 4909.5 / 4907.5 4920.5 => 0.05 angstrom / 2.74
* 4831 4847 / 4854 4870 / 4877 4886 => -0.25 angstrom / 2.73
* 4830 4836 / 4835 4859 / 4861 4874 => 0.34 angstrom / 2.81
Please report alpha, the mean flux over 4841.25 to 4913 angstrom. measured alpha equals 2.74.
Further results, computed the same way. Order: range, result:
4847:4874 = 2.74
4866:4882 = 2.69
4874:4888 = 2.66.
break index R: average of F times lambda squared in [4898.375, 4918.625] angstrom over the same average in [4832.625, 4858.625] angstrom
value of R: 1.0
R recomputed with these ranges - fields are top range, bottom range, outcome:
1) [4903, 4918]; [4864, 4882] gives 1.06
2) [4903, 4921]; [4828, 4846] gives 1.01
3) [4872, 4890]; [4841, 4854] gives 0.98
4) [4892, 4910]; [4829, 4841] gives 1.01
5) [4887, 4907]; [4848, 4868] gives 1.02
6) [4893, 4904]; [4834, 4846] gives 1.03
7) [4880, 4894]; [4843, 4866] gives 0.96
